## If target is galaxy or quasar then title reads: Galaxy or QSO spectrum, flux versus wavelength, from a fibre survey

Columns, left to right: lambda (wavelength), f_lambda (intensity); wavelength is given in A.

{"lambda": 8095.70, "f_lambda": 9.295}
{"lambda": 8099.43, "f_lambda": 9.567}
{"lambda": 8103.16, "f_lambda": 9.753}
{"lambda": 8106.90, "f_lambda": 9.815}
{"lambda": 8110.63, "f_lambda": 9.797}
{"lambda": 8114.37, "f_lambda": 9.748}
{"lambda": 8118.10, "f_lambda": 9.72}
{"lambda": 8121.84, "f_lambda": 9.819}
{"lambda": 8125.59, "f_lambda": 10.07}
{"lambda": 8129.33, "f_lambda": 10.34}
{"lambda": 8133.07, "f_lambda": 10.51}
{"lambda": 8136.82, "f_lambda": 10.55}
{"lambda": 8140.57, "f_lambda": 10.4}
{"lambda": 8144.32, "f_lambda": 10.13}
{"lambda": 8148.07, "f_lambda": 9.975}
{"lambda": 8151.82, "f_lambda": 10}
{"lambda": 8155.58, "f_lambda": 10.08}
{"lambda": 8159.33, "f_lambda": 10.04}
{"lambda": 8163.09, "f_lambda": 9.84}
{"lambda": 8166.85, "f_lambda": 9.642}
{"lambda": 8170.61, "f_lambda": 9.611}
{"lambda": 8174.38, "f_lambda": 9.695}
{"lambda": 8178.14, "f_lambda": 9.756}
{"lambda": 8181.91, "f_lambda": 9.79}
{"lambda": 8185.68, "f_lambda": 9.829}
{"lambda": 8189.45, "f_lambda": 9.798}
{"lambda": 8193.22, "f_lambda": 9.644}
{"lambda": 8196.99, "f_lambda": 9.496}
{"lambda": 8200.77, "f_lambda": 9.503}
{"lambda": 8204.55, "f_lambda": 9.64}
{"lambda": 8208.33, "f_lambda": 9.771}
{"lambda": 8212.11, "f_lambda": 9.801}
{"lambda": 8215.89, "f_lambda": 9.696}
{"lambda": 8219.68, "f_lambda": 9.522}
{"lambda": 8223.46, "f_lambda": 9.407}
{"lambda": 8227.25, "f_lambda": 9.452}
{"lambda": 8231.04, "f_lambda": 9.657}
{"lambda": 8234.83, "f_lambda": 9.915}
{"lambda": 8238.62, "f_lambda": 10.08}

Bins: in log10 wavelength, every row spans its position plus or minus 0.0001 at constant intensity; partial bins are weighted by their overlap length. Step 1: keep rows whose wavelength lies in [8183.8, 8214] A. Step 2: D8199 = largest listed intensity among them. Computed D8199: 9.829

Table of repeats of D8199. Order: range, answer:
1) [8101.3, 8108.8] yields 9.815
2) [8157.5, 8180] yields 10.04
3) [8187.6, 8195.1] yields 9.798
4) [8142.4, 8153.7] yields 10.13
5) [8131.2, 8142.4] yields 10.55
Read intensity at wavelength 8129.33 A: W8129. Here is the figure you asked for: 10.34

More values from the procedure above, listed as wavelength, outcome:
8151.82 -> 10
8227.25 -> 9.452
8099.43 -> 9.567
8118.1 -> 9.72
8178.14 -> 9.756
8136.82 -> 10.55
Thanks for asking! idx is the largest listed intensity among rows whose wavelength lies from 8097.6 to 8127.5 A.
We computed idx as 10.07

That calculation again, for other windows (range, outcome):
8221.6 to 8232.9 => 9.657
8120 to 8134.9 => 10.51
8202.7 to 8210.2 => 9.771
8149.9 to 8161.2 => 10.08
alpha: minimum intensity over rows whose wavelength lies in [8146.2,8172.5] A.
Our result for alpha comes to 9.611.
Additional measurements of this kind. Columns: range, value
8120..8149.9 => 9.819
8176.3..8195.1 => 9.644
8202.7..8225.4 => 9.407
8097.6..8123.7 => 9.567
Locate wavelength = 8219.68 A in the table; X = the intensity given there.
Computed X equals 9.522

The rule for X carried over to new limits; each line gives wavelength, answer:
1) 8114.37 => 9.748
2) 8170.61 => 9.611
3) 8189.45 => 9.798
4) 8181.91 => 9.79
